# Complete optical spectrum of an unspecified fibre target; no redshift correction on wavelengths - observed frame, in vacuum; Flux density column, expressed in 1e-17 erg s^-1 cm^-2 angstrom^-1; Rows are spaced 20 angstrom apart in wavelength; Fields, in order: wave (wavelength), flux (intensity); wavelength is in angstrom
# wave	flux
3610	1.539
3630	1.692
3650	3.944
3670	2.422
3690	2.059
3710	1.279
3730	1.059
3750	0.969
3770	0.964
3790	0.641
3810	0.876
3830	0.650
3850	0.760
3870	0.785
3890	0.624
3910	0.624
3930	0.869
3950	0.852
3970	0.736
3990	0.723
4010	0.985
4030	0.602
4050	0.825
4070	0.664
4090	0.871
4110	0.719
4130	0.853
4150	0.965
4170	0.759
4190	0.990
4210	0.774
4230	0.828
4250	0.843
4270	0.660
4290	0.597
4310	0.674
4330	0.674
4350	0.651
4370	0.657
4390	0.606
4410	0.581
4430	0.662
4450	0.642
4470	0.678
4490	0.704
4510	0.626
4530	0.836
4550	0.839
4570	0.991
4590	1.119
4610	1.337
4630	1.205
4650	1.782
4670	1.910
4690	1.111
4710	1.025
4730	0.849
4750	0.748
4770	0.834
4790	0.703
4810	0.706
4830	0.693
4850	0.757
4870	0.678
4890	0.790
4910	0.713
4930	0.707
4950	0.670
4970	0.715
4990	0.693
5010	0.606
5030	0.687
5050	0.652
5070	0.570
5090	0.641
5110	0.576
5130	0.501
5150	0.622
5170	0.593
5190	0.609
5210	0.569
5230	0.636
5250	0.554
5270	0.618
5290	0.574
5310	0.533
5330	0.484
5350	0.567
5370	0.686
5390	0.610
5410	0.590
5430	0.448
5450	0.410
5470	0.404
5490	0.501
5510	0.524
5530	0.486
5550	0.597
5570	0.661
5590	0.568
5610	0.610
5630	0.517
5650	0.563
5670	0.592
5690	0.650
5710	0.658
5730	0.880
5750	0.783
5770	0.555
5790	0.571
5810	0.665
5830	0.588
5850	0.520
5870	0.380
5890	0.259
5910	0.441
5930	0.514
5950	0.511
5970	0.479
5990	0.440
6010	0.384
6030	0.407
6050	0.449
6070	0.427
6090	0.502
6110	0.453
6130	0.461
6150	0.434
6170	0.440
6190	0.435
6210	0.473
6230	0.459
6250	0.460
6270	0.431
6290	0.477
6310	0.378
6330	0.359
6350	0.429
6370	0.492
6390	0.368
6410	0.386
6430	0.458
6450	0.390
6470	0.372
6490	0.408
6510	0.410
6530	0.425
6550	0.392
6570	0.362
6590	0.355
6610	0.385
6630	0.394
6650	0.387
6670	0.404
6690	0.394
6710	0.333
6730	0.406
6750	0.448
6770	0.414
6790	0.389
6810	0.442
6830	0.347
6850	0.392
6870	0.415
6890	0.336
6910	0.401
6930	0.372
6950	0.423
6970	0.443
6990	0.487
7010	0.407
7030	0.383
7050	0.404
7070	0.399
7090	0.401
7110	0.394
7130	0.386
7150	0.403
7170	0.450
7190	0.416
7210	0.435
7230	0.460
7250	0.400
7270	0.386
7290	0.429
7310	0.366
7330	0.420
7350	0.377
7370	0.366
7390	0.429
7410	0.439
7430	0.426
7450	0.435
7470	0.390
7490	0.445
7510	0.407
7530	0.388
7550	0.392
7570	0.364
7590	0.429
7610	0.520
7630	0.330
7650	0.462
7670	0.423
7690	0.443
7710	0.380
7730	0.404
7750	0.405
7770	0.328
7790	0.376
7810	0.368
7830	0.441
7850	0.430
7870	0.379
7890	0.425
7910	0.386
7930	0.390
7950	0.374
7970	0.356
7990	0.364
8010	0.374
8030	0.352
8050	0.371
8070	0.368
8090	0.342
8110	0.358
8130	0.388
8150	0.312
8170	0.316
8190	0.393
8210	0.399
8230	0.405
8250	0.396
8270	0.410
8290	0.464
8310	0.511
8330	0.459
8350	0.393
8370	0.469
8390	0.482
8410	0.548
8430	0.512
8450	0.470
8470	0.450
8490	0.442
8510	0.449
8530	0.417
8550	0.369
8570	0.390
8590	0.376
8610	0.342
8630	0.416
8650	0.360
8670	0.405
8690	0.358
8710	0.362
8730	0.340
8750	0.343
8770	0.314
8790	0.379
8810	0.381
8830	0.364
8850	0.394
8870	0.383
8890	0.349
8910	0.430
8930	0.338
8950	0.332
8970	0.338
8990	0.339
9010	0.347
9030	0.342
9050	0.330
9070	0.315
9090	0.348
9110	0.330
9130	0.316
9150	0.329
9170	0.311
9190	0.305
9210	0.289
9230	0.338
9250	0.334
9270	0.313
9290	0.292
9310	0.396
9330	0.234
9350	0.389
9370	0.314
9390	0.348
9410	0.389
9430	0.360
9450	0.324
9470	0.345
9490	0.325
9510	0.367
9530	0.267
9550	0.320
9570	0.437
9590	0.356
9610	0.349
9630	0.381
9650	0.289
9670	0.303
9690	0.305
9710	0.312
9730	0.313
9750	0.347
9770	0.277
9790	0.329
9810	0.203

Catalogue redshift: 2.007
